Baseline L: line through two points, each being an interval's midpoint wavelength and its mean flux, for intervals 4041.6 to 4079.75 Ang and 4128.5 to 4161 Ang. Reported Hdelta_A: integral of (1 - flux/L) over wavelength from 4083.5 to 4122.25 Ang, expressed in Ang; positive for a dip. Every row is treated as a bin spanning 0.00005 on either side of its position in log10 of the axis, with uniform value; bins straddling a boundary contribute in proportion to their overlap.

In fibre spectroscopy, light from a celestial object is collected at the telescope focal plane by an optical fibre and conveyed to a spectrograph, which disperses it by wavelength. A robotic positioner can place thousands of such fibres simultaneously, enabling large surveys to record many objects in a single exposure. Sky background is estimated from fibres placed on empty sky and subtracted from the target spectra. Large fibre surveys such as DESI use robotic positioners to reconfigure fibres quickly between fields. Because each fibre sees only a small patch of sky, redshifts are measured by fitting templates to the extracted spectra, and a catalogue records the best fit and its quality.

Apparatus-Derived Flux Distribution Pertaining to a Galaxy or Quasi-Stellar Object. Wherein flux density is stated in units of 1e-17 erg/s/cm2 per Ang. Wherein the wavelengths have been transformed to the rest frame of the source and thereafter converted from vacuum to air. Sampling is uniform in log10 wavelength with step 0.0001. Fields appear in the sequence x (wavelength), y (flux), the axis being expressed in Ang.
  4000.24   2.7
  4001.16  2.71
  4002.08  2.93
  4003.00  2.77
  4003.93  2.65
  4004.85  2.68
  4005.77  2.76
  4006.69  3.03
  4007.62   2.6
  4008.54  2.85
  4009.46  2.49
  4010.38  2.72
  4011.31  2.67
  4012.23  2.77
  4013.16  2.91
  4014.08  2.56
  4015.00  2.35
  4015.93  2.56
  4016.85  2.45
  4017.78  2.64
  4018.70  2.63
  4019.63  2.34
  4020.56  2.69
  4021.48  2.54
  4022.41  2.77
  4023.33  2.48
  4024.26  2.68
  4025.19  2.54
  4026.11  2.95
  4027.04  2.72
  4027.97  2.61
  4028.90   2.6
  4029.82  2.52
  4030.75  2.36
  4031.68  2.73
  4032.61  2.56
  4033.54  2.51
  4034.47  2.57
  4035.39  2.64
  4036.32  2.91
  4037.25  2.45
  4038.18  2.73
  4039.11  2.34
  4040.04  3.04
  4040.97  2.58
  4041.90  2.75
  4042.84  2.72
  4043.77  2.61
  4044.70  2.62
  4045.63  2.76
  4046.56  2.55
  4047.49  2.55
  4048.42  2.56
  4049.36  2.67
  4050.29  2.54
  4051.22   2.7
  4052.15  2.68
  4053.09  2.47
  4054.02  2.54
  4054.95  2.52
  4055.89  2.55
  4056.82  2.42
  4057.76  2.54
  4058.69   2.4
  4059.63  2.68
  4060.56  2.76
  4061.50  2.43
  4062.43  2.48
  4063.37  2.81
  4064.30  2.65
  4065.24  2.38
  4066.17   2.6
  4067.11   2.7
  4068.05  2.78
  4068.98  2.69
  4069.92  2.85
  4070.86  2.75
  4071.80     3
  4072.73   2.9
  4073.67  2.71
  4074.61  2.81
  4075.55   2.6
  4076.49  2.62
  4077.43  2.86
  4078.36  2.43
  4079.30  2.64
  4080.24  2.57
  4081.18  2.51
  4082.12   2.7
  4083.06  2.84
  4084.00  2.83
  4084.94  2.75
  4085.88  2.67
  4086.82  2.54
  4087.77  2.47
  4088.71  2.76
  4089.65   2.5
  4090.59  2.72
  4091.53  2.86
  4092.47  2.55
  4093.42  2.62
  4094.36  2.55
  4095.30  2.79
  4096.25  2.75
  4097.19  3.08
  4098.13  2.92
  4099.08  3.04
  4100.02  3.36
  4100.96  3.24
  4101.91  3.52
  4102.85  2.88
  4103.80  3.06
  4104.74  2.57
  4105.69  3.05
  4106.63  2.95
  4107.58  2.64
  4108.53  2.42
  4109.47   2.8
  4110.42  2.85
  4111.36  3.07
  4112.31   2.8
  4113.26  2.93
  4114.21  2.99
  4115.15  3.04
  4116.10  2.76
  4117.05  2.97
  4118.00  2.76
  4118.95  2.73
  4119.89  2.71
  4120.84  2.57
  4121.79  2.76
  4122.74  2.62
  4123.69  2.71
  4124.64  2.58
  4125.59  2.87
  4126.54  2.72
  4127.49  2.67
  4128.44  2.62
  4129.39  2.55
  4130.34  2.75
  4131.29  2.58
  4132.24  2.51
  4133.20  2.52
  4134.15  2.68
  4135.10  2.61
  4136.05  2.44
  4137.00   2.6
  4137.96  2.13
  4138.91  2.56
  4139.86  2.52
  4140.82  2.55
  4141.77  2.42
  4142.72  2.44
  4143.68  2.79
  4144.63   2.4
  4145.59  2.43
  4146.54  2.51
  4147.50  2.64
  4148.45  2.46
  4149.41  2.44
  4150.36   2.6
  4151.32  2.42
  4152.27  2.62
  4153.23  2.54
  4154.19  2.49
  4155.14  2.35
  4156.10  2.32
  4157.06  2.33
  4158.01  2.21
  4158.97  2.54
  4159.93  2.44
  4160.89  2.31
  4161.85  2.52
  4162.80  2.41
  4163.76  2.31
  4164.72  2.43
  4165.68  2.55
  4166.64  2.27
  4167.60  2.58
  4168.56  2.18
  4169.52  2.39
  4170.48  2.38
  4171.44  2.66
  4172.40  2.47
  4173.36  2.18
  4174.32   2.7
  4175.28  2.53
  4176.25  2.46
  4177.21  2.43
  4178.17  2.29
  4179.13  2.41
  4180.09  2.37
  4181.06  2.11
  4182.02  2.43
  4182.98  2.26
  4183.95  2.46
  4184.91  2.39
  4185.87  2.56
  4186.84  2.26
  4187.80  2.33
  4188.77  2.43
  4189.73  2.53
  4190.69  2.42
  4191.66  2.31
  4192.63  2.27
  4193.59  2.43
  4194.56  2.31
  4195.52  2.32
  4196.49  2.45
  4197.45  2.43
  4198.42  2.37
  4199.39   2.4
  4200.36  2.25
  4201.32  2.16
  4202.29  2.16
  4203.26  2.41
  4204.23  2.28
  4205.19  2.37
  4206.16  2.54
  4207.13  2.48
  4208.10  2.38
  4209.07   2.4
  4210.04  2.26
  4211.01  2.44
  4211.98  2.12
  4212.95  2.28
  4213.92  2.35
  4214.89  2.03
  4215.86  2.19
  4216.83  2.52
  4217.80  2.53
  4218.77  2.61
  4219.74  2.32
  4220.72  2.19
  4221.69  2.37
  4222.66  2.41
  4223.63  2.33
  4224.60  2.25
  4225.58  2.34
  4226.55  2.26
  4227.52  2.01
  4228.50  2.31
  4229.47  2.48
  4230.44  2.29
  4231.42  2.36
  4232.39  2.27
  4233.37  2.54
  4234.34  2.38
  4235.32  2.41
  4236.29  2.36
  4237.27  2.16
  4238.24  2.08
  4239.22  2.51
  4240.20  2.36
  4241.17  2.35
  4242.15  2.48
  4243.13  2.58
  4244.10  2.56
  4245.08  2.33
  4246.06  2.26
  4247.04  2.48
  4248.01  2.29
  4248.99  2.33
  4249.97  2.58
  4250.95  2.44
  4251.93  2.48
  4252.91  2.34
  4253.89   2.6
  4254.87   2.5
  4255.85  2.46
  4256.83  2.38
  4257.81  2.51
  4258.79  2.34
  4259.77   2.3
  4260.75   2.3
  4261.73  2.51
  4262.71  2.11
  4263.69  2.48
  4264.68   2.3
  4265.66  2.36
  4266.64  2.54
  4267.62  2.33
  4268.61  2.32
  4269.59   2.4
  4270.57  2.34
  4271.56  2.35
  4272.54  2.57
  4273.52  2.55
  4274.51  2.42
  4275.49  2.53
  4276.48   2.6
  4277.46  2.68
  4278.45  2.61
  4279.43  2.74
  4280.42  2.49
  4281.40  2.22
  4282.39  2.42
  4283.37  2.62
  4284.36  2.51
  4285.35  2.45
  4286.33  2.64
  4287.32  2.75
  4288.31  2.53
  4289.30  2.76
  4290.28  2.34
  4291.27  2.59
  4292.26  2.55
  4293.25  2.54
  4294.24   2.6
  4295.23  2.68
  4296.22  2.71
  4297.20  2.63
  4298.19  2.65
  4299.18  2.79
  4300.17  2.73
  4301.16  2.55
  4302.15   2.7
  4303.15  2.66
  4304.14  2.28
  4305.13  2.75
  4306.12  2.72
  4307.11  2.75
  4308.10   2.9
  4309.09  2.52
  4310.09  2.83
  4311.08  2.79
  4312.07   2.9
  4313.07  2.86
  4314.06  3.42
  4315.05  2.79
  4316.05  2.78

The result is -3.9 Ang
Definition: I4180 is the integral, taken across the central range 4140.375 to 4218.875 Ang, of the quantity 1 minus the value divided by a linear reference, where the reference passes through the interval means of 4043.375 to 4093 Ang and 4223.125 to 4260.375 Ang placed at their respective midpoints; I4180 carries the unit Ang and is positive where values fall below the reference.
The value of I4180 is 2.2 Ang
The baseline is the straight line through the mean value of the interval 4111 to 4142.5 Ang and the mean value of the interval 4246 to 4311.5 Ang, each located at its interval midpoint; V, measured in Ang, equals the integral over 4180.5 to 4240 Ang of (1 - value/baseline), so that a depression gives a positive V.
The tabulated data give 5.7 Ang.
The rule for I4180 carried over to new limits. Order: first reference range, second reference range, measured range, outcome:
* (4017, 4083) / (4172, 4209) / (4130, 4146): -0.3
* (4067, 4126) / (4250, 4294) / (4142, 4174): 2.8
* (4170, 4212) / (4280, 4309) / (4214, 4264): 2.3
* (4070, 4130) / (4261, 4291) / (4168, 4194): 2.4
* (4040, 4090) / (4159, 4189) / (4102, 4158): -3.2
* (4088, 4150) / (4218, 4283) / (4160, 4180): 1.3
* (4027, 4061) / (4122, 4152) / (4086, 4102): -1.5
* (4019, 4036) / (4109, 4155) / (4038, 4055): -0.1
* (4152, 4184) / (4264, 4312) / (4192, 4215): 1.1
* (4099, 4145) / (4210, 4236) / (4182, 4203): 0.8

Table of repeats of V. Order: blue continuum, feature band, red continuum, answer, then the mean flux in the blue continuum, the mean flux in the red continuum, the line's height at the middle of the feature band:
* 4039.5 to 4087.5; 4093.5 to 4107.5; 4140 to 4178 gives -2.11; 2.65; 2.45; 2.57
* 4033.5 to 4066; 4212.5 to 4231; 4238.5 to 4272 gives 0.88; 2.6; 2.4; 2.44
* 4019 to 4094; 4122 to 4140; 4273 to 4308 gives 0.20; 2.64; 2.6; 2.62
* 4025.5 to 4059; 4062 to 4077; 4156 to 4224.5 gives -0.83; 2.61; 2.37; 2.57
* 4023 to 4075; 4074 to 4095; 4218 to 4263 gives -0.55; 2.64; 2.37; 2.59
